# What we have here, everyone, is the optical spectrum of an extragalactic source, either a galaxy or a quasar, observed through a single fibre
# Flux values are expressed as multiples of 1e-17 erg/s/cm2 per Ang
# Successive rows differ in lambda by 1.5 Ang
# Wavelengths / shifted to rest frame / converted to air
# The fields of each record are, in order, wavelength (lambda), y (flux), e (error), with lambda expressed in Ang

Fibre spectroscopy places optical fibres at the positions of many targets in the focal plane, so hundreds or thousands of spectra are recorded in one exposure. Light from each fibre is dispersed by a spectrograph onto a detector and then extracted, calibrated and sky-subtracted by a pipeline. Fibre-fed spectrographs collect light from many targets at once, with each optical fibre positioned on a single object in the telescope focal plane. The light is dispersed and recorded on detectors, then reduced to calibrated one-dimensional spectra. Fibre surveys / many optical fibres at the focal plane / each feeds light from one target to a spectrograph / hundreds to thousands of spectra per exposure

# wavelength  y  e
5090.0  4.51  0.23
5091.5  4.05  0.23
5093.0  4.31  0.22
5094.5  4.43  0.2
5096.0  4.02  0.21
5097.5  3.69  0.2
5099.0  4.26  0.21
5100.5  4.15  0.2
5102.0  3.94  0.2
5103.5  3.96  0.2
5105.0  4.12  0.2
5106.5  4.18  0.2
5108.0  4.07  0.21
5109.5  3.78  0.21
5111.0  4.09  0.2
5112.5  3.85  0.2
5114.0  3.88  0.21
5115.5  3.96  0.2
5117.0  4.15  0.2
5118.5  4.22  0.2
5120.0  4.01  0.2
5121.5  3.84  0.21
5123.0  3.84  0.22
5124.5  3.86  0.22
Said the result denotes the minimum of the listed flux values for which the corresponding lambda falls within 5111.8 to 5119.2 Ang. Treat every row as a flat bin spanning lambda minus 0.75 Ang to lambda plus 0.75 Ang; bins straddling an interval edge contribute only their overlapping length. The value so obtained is 3.85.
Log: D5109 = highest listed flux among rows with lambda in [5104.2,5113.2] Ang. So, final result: 4.18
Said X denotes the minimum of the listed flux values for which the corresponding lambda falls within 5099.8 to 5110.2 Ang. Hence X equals 3.78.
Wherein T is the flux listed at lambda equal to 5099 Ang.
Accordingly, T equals 4.26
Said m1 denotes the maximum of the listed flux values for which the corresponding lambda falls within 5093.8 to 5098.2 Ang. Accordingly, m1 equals 4.43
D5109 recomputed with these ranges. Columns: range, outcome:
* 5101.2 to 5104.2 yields 3.96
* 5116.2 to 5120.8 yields 4.22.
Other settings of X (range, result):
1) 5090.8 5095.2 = 4.05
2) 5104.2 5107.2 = 4.12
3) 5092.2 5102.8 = 3.69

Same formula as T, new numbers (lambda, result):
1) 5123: 3.84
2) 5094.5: 4.43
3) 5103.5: 3.96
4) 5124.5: 3.86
